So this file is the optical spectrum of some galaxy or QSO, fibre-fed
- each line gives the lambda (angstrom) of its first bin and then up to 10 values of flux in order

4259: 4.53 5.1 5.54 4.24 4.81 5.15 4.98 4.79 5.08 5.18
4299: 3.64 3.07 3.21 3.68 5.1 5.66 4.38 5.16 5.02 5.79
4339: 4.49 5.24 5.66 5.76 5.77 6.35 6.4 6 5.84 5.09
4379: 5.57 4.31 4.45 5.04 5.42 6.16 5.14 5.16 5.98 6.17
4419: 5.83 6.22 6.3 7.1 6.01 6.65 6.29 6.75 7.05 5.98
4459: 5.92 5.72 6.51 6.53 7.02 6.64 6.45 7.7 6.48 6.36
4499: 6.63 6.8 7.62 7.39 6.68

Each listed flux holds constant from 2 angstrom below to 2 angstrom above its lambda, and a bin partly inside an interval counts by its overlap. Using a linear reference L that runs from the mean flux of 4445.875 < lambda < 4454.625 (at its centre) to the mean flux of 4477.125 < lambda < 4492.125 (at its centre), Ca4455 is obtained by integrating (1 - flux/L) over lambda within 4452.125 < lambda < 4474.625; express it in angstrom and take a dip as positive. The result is 1.82 angstrom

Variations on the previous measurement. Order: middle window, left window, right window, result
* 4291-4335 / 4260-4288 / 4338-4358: 6.09 angstrom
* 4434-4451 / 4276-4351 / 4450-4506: -0.94 angstrom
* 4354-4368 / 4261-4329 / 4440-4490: -2.05 angstrom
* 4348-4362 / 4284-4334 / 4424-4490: -2.21 angstrom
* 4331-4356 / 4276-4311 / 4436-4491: -2.01 angstrom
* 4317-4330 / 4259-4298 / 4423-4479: 0.64 angstrom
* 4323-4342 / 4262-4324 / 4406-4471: 0.01 angstrom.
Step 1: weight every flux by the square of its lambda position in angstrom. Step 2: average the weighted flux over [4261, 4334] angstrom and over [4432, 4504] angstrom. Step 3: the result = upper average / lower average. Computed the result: 1.5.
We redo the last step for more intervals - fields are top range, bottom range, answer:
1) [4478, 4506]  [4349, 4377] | 1.22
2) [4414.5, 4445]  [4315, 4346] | 1.29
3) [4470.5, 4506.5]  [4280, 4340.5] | 1.59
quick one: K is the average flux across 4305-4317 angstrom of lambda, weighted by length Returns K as 4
